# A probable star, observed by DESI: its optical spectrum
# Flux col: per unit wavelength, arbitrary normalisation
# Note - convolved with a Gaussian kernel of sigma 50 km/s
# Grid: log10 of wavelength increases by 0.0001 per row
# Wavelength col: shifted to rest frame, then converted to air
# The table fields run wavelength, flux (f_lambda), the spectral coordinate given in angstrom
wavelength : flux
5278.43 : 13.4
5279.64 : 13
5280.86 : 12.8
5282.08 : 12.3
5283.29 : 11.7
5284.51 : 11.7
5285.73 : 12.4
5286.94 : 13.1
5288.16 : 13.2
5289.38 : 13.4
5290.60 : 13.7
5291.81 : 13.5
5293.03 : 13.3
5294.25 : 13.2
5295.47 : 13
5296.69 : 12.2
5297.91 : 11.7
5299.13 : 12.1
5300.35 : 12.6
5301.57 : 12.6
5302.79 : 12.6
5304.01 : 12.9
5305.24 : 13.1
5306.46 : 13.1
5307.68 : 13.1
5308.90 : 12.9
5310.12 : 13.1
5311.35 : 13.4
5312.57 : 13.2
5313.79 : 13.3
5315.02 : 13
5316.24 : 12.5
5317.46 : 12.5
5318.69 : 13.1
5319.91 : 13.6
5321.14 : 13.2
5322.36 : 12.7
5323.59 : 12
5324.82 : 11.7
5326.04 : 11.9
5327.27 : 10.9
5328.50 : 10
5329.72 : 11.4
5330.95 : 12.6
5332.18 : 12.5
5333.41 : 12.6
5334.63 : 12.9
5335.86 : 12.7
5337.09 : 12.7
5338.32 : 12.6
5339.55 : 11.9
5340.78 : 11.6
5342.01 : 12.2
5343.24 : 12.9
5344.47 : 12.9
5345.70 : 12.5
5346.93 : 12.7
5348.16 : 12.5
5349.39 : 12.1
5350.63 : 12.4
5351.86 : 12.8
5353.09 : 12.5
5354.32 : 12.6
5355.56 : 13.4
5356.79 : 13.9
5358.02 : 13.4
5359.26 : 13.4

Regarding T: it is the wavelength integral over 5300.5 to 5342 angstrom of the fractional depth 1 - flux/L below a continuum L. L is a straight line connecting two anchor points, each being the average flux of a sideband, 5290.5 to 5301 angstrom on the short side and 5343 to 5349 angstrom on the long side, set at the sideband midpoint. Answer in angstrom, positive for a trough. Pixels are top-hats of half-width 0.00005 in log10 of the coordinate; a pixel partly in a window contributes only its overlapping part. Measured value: 0.6 angstrom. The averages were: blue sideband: 12.8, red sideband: 12.7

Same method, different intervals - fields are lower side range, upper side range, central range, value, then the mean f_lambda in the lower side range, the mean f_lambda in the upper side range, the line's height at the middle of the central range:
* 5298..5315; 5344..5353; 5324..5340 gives 0.82 angstrom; 12.9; 12.5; 12.7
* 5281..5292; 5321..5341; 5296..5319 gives -0.64 angstrom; 12.8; 12.1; 12.4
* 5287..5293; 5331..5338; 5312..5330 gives 0.77 angstrom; 13.4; 12.7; 12.9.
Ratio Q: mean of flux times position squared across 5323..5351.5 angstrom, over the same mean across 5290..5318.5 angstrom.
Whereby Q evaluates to 0.96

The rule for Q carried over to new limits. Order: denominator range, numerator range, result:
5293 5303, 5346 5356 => 1.02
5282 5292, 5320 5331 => 0.94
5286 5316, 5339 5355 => 0.98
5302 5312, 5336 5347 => 0.97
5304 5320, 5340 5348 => 0.97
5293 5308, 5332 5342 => 0.99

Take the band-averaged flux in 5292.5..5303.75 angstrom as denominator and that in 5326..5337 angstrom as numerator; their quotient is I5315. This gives 1.0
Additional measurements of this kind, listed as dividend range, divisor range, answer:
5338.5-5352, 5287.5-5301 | 0.96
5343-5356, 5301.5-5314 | 0.97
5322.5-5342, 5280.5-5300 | 0.95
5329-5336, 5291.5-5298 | 0.96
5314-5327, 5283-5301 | 0.99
